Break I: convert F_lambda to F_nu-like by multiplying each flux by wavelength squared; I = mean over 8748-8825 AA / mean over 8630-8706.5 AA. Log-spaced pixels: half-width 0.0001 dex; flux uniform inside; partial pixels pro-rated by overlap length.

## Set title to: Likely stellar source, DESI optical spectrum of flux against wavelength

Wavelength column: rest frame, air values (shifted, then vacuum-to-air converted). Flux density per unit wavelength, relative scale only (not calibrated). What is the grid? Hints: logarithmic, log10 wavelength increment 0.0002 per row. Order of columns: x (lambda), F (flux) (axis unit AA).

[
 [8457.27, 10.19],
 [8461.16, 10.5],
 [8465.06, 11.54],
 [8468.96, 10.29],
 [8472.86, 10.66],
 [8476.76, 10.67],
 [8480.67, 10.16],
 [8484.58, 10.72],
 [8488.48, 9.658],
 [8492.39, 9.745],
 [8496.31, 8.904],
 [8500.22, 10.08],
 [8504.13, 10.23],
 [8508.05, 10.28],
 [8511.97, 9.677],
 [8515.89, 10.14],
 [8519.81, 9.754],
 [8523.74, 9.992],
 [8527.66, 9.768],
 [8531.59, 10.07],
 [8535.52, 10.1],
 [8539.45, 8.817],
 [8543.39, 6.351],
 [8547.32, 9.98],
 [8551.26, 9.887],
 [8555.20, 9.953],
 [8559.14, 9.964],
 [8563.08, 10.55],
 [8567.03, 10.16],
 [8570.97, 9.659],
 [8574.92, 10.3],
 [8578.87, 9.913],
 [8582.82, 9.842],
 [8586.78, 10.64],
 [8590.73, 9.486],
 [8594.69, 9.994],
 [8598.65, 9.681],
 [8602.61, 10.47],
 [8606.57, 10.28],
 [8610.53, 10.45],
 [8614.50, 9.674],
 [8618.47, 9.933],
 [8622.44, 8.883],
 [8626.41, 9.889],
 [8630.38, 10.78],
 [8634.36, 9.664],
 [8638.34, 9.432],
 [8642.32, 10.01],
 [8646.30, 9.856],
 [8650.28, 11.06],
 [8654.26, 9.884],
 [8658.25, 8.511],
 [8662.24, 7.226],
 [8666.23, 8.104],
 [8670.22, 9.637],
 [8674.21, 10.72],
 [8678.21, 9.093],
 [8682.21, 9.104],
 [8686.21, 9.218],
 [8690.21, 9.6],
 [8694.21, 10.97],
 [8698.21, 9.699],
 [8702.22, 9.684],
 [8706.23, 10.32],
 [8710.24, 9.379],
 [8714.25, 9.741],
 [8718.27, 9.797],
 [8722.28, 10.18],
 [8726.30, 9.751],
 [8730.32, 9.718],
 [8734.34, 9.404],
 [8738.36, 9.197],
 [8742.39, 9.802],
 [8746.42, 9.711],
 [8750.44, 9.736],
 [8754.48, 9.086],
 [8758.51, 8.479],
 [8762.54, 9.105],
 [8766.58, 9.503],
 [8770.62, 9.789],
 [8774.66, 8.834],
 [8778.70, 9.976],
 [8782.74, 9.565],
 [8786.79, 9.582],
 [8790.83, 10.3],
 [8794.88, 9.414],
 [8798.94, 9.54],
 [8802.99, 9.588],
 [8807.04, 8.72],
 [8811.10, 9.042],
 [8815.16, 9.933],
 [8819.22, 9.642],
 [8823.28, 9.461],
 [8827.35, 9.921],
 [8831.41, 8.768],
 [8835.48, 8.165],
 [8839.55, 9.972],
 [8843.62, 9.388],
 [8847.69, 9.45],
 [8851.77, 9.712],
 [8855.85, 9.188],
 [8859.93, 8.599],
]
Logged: 1.0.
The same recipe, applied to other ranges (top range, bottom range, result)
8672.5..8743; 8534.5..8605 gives 1.03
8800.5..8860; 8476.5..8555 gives 1.03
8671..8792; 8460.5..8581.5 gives 1.02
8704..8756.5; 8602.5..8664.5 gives 1.02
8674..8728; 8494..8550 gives 1.06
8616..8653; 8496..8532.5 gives 1.03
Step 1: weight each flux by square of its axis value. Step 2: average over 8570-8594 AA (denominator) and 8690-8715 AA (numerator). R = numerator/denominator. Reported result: 1.0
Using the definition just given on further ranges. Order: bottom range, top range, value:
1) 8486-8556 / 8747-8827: 1.04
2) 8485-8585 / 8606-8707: 1.02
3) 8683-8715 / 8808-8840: 0.98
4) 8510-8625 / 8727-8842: 1.01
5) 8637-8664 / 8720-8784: 1.03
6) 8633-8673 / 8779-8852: 1.05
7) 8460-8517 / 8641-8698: 0.97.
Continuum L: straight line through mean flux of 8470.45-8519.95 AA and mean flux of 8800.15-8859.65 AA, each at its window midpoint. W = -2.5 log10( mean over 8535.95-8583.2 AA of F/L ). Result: 0.03 mag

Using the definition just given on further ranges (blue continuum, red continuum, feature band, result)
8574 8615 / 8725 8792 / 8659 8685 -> 0.096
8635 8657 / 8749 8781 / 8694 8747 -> -0.024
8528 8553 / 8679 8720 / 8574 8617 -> -0.073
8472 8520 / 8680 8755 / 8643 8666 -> 0.062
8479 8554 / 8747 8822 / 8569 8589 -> -0.047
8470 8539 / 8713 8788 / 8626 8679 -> 0.018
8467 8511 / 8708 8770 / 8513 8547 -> 0.068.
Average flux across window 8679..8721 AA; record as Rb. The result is 9.74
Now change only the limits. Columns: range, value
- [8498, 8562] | 9.7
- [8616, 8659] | 9.85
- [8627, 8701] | 9.59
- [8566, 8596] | 9.99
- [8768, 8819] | 9.53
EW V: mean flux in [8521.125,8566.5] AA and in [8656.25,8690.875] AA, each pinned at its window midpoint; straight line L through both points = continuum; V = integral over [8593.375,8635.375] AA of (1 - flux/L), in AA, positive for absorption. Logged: -3.2 AA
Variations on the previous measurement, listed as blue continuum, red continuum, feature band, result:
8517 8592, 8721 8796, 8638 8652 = -0.7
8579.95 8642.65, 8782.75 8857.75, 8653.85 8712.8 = 2.2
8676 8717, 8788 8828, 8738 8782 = 1.0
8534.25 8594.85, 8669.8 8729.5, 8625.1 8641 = -0.3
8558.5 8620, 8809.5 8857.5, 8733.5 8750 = 0.1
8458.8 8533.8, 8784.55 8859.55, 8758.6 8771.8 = 0.3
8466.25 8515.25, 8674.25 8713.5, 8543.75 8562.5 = 0.6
